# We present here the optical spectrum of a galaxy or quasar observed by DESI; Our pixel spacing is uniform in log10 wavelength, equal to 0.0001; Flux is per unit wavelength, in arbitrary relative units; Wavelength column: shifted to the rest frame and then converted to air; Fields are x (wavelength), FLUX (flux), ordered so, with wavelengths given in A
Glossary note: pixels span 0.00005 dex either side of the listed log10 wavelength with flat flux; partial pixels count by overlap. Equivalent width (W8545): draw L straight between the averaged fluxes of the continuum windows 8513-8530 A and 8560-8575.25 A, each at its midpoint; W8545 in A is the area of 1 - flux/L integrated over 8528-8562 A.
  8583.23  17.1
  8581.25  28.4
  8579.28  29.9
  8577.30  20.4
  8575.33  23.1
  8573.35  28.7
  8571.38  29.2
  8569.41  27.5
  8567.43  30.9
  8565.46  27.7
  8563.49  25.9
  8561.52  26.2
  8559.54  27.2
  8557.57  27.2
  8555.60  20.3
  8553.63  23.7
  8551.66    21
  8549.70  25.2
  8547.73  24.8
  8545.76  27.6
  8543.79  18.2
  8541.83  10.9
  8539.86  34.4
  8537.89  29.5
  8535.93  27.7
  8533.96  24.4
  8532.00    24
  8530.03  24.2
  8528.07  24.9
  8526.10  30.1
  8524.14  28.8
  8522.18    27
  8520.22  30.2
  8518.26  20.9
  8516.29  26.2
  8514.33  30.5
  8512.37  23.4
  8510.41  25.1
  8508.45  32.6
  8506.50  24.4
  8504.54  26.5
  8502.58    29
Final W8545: 3.6 A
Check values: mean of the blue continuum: 27.1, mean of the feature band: 24.5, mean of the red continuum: 27.7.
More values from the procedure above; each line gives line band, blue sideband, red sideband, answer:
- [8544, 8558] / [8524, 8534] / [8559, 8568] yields 1.6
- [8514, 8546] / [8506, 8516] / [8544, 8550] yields 0.4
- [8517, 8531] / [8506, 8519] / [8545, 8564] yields -0.4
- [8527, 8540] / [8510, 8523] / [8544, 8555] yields -0.8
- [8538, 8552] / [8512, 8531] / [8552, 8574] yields 1.6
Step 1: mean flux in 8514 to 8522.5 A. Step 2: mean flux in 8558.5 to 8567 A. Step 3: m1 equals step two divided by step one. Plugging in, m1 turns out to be 1.0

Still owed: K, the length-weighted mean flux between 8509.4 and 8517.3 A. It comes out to 26.3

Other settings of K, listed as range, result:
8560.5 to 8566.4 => 26.6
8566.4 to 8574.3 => 29.1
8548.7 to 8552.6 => 23.2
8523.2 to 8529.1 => 27.9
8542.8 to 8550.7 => 23.9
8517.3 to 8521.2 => 25.6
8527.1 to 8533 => 24.4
